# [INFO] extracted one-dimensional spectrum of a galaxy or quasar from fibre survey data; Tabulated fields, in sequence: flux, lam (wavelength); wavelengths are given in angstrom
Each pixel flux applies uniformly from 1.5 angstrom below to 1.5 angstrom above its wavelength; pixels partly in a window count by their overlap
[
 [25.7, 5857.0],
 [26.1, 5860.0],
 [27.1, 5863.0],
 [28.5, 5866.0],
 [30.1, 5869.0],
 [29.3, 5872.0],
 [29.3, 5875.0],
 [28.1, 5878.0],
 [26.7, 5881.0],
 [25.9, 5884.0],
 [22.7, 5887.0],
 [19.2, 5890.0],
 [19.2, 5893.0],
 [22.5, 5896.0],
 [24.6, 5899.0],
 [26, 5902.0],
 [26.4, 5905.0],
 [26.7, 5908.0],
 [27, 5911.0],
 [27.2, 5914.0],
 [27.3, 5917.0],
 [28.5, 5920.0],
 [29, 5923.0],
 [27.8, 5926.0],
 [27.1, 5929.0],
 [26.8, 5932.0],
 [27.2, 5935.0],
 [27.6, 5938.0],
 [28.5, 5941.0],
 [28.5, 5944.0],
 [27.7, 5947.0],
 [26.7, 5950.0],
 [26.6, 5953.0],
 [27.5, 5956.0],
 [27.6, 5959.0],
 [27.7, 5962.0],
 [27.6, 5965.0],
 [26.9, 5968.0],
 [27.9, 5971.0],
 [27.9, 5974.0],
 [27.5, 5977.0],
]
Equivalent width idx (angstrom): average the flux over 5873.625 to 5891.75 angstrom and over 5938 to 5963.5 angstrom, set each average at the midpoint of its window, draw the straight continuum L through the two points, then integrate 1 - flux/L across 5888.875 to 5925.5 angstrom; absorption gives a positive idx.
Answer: 0.9 angstrom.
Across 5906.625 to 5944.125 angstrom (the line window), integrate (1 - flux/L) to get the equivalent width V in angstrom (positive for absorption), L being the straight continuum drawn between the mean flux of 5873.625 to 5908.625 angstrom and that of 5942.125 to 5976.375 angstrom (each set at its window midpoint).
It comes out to -2.1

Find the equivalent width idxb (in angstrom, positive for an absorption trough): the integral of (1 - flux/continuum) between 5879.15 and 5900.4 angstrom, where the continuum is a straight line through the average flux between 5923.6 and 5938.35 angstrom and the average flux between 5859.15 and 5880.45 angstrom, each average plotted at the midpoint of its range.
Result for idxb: 3.78 angstrom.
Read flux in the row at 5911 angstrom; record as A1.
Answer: 27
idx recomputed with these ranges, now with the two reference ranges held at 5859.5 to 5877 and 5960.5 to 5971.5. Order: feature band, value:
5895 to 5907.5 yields 1.36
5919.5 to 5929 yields -0.10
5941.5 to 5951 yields -0.03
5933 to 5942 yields 0.04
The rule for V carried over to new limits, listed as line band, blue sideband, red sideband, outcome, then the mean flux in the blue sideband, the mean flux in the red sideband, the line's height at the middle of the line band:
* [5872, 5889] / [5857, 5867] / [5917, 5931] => 0.4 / 26.9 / 28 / 27.2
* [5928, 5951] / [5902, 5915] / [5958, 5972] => -0.3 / 26.7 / 27.5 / 27.2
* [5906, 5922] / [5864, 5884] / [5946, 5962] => 0.3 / 28.4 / 27.2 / 27.8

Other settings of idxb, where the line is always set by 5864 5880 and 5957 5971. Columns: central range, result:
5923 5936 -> 0.3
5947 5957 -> 0.2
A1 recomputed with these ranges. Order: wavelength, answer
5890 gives 19.2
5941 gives 28.5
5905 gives 26.4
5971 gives 27.9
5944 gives 28.5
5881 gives 26.7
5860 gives 26.1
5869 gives 30.1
